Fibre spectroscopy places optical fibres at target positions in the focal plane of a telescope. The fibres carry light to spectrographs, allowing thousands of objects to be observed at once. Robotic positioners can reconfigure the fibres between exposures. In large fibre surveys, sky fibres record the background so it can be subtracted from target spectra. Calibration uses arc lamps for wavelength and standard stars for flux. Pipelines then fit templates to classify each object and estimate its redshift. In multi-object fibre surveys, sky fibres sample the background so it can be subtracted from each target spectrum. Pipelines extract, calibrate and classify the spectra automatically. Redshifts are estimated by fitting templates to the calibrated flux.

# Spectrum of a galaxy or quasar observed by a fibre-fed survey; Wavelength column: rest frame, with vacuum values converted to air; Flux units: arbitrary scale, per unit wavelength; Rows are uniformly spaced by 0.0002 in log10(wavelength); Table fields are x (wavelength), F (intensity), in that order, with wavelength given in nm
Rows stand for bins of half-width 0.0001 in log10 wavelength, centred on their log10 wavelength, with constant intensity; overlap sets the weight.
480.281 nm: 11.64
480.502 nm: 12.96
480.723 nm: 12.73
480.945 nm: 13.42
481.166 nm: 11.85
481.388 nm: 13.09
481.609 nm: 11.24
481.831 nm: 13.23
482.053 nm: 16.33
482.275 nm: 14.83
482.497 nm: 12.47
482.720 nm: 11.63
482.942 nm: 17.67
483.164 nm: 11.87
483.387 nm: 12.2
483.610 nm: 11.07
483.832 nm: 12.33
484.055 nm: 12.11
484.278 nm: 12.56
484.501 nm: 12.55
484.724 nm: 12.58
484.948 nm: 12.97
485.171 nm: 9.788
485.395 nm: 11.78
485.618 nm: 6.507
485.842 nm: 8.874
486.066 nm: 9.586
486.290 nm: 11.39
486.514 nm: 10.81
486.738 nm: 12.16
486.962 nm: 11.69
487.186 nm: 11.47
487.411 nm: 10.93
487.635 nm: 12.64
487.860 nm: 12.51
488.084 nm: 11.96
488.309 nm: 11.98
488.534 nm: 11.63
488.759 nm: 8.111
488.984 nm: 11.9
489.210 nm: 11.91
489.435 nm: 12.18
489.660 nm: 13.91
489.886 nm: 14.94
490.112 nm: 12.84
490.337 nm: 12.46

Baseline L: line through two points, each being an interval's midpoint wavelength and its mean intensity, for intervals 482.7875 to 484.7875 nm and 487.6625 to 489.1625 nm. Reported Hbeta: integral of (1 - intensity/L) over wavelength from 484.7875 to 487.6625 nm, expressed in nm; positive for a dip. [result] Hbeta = 0.300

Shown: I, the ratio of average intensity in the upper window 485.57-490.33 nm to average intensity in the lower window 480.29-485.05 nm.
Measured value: 0.9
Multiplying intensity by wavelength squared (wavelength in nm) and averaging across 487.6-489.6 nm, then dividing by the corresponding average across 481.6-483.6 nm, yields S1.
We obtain 0.89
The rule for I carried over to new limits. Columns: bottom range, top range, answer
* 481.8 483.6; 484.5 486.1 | 0.77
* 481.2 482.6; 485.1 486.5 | 0.72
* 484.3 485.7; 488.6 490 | 1.08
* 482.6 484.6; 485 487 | 0.81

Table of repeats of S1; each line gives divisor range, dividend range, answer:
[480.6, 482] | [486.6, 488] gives 0.96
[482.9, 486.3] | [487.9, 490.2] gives 1.08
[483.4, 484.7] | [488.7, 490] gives 1.04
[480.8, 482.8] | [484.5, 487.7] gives 0.85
